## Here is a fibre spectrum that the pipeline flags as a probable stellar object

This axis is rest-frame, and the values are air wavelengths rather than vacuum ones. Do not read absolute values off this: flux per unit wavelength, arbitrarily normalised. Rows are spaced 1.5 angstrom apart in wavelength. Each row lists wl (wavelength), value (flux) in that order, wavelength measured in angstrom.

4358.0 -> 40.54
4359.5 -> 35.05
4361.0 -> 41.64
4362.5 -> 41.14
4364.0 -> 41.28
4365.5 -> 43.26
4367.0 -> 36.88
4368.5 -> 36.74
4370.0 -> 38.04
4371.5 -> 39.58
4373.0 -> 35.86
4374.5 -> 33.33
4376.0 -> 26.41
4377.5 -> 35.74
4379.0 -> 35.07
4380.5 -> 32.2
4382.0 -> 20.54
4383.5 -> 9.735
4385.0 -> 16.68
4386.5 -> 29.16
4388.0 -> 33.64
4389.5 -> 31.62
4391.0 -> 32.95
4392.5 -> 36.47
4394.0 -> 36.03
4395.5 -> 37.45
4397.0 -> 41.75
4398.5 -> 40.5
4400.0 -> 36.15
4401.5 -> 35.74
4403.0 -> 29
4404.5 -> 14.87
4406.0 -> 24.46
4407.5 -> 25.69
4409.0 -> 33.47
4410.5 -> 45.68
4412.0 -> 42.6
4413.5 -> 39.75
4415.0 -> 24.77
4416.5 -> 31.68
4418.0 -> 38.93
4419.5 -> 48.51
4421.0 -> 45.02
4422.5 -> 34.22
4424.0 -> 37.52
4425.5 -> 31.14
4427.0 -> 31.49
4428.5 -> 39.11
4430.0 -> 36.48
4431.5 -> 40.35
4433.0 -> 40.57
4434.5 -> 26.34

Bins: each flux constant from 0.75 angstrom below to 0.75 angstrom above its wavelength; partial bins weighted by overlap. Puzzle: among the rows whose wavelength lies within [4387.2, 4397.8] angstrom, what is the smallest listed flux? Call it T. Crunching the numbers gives 31.62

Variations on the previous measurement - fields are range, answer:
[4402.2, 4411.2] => 14.87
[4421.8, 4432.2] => 31.14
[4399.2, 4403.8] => 29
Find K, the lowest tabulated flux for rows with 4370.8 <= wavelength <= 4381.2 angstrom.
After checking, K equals 26.41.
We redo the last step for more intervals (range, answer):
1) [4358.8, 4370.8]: 35.05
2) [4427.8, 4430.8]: 36.48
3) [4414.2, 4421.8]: 24.77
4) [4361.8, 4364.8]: 41.14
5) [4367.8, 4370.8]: 36.74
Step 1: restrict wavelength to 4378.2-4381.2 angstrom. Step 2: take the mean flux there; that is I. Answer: 33.7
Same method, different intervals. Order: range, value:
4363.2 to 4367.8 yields 40.4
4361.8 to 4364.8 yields 41.2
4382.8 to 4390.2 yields 24.2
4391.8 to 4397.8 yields 38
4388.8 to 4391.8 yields 32.4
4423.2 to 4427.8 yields 33.5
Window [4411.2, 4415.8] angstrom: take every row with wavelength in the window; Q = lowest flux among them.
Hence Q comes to 24.77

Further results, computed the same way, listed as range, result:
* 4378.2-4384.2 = 9.735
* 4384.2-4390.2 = 16.68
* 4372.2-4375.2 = 33.33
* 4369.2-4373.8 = 35.86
